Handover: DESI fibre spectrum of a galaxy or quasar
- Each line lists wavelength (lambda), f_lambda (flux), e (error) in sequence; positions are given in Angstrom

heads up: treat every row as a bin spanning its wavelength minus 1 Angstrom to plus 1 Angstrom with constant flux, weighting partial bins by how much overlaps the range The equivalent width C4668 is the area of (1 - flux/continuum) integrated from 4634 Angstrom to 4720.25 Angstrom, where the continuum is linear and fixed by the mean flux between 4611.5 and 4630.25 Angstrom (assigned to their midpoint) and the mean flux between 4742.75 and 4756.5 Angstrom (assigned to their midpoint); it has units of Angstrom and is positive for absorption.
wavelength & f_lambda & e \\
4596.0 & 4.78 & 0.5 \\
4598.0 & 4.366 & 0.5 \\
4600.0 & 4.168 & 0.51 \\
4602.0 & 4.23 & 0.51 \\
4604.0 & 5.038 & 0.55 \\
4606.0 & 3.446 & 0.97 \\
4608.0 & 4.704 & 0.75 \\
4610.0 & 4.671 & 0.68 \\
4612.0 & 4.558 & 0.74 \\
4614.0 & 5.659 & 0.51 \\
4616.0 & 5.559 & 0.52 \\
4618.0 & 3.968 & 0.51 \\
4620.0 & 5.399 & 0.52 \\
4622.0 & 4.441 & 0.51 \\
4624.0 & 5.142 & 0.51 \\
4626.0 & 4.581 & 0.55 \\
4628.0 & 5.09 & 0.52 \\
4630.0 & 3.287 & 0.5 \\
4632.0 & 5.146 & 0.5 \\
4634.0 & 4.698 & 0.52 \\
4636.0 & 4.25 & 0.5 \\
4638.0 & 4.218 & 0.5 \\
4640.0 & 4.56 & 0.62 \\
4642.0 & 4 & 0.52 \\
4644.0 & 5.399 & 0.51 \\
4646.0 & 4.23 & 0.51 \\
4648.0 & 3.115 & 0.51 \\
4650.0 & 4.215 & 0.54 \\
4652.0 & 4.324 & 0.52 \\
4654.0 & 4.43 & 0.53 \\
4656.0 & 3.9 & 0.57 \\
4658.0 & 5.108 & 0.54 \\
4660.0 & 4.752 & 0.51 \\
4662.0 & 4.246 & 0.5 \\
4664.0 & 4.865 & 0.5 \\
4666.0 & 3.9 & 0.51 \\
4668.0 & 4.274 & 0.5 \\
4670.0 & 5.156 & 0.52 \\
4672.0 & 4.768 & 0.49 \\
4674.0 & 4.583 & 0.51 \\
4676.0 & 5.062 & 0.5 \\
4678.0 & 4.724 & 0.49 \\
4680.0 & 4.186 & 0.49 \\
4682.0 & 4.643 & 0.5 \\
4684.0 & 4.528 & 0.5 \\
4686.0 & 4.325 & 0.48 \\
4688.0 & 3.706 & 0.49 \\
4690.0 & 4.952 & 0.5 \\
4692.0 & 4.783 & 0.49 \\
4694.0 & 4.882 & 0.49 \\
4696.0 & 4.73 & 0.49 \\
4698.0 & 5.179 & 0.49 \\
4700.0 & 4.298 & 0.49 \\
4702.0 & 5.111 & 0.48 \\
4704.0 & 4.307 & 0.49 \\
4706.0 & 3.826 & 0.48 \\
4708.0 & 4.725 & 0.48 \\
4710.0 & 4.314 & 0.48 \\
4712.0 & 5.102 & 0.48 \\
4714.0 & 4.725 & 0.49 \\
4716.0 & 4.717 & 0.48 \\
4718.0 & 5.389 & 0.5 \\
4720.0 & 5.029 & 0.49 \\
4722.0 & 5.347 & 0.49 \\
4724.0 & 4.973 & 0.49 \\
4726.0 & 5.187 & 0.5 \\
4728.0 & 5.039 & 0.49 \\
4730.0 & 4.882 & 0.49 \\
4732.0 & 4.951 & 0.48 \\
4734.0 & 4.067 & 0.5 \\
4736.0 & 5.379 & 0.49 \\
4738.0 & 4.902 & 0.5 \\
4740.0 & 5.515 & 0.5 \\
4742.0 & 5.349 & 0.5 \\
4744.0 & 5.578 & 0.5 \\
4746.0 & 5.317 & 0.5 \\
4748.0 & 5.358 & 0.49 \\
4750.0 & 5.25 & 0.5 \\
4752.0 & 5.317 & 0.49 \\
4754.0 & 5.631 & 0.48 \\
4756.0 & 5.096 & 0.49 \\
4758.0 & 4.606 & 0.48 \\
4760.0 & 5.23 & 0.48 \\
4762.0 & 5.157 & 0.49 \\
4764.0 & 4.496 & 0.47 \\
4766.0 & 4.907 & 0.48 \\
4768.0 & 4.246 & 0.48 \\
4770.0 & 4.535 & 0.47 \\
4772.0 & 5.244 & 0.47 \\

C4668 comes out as 8.9 Angstrom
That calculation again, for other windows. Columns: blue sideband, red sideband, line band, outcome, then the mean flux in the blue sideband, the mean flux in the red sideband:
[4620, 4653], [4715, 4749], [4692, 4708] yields 0.83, 4.45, 5.12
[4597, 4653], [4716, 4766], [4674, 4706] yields 1.65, 4.52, 5.11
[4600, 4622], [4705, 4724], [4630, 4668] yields 2.84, 4.69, 4.81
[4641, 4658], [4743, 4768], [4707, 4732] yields -0.63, 4.25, 5.13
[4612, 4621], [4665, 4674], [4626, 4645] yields 1.41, 5.08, 4.53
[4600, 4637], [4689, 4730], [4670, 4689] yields 0.93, 4.65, 4.83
